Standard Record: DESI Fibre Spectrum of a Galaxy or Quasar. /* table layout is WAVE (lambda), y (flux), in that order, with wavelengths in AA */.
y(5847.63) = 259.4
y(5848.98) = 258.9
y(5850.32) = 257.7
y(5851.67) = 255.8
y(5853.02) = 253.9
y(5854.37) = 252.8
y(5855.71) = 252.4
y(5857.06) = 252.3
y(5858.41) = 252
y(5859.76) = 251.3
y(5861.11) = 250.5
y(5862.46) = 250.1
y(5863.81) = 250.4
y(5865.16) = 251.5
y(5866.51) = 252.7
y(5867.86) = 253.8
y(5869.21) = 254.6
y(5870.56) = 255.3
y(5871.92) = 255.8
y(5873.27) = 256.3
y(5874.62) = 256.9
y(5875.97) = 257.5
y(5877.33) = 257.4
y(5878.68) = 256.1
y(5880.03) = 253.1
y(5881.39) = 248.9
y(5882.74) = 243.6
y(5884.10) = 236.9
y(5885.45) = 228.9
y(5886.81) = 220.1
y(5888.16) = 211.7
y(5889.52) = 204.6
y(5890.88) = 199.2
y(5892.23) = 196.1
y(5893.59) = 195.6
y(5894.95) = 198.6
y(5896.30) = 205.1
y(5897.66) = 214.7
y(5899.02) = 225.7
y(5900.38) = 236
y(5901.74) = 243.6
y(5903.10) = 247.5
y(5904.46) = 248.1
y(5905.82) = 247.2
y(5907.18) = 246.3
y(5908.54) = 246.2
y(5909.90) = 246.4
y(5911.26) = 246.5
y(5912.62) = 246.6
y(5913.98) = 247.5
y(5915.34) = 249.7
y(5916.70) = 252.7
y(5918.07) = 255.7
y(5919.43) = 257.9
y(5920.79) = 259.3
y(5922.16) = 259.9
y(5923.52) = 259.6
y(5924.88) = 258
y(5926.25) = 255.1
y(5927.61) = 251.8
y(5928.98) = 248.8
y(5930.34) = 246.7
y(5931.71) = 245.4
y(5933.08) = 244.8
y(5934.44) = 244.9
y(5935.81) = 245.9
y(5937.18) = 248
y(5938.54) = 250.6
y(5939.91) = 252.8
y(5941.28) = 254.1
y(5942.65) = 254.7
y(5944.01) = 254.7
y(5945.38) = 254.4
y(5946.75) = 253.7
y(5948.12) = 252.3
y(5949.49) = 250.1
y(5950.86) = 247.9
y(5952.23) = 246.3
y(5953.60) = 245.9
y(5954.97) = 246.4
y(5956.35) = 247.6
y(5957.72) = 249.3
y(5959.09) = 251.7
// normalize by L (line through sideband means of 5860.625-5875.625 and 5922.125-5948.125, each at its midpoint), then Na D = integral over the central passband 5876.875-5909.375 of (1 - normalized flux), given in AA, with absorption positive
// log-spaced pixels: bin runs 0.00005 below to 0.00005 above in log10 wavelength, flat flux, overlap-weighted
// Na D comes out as 3.0 AA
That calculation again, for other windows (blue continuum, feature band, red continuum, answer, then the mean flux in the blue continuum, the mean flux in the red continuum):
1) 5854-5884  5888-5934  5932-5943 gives 2.2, 253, 249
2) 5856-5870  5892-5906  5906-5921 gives 1.5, 252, 250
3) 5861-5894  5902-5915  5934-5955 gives -0.1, 240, 250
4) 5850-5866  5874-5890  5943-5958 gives 0.7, 252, 250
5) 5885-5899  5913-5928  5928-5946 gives -1.3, 208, 250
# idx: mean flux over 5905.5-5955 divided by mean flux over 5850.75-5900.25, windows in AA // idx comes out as 1.05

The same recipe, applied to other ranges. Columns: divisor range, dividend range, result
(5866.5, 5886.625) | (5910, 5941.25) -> 1.00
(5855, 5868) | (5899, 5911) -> 0.97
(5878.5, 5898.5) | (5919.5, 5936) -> 1.15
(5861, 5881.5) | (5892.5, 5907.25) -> 0.89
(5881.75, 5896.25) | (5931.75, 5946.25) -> 1.17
